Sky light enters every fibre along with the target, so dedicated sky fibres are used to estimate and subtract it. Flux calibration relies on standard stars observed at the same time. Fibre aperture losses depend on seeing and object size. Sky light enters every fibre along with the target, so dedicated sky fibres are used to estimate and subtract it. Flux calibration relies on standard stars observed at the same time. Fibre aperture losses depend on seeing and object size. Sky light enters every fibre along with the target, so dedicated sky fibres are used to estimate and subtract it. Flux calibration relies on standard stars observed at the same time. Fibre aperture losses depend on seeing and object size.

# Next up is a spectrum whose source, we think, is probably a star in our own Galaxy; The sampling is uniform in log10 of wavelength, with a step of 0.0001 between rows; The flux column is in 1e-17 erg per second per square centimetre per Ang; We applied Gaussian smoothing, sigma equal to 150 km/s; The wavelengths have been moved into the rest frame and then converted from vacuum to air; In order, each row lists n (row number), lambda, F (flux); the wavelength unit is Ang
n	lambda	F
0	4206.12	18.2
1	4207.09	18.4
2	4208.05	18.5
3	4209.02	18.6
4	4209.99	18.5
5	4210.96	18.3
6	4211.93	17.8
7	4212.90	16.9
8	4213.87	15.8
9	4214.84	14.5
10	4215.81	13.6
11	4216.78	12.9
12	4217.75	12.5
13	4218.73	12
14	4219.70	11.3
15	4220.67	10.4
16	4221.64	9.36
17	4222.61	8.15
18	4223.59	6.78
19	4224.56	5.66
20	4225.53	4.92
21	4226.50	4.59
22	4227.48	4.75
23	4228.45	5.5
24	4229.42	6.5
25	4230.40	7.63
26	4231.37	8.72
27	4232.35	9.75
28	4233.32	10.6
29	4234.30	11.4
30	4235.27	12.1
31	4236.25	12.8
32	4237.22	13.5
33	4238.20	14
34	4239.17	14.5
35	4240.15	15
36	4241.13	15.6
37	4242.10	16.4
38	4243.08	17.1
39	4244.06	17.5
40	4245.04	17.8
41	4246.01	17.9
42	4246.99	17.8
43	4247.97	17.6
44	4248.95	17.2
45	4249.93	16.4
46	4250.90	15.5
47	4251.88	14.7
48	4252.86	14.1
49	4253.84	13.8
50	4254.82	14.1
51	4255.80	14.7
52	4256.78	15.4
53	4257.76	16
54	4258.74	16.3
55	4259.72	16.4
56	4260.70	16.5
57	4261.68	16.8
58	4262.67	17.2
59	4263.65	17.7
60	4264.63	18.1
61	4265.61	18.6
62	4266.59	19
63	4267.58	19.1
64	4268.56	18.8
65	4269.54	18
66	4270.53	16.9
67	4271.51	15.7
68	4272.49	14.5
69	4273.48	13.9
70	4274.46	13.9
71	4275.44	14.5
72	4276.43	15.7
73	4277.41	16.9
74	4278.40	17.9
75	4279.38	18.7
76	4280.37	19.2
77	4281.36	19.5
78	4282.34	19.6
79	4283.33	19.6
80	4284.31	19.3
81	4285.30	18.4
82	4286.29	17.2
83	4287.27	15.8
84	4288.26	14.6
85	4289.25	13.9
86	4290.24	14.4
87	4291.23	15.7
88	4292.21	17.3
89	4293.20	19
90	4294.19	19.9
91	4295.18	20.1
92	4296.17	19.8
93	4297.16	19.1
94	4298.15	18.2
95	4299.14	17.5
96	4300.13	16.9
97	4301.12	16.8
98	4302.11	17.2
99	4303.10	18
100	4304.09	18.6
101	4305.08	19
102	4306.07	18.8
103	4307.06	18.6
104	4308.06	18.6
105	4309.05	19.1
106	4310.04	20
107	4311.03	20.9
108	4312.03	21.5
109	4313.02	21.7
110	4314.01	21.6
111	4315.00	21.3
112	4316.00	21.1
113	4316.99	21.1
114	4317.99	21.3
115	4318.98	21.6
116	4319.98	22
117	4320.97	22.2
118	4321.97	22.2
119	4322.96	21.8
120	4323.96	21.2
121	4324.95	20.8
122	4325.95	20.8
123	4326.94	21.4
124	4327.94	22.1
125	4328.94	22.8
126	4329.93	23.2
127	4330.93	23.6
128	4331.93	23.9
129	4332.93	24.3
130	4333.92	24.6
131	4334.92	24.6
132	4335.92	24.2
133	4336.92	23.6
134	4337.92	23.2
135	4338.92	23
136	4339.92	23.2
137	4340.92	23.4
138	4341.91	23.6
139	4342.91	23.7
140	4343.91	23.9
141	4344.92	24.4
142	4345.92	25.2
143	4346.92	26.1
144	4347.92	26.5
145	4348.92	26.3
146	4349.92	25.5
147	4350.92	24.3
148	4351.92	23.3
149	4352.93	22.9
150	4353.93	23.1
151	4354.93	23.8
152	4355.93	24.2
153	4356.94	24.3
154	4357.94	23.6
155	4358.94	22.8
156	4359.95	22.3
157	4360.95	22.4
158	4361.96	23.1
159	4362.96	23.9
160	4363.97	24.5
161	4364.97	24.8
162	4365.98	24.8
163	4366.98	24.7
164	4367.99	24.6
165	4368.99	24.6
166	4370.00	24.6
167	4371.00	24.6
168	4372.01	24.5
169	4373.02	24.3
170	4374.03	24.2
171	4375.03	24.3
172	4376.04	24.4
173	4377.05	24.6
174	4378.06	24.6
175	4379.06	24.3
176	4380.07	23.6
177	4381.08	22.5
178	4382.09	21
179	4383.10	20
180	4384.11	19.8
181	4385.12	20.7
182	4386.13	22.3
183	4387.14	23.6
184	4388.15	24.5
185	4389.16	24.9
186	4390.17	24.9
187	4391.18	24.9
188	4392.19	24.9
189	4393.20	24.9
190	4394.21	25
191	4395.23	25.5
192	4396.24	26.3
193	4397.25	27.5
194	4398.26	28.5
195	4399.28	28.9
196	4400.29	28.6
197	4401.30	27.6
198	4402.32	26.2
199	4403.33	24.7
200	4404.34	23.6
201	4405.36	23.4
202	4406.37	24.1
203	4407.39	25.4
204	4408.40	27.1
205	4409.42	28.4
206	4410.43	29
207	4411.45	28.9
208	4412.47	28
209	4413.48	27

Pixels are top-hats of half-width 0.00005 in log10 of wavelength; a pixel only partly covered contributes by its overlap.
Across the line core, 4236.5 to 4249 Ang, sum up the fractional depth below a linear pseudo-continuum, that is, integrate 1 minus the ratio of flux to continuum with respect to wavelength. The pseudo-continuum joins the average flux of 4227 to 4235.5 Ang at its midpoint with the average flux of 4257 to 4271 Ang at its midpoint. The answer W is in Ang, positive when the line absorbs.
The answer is -4.91 Ang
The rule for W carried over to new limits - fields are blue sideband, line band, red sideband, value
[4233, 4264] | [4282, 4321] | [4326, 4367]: 2.2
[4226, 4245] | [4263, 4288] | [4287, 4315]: -2.7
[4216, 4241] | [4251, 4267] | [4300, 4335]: -2.8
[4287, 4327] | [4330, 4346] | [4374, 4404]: -1.9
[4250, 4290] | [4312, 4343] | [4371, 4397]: -3.4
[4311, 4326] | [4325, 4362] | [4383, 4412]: -1.6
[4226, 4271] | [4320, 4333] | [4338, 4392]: -0.9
